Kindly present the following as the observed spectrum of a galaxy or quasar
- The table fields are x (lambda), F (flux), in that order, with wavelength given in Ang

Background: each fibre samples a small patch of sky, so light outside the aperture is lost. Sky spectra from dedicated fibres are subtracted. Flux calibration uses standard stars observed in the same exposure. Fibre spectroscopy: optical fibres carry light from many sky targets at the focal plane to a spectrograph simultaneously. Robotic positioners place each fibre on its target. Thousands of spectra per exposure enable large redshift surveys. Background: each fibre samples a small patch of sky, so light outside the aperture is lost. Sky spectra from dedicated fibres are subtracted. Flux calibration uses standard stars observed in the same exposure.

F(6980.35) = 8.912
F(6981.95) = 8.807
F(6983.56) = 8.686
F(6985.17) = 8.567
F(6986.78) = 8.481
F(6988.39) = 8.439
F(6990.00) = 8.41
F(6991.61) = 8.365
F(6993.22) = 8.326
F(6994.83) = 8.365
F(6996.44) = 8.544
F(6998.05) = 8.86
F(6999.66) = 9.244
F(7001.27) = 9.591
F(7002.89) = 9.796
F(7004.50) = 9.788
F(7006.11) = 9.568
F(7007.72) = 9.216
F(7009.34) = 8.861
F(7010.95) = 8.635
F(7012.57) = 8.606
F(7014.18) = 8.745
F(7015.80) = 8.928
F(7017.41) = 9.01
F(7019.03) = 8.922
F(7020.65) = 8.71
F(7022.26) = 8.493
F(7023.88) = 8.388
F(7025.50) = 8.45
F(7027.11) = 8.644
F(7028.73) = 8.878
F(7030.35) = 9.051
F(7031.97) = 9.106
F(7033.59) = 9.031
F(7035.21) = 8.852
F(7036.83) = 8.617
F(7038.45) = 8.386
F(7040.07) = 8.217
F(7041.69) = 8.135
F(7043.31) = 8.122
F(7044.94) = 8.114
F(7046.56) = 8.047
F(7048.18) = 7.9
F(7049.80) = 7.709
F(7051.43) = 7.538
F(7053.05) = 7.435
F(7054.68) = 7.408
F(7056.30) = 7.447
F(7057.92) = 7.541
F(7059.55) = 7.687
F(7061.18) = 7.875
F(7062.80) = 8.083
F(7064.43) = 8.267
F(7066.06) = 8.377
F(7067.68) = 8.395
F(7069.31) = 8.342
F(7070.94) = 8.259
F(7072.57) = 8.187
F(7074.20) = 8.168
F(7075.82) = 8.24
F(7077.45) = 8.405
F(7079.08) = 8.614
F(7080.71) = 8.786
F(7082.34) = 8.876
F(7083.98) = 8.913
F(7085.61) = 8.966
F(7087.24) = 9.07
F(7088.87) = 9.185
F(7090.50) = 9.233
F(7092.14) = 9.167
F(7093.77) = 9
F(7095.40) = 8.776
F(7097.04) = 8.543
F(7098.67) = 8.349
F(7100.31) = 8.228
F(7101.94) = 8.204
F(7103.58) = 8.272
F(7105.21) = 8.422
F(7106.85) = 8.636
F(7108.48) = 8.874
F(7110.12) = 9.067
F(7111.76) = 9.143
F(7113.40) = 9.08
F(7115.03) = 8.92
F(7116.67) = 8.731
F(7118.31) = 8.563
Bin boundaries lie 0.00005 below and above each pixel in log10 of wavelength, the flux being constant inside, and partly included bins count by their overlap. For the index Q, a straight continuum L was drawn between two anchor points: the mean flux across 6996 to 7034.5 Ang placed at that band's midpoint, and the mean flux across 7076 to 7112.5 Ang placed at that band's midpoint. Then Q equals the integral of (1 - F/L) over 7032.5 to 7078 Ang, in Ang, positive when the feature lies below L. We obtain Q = 3.9 Ang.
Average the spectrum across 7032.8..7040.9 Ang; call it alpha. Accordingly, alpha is 8.62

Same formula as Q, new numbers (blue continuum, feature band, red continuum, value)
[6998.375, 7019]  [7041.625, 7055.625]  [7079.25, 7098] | 1.9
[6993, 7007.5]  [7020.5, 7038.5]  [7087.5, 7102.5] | 0.6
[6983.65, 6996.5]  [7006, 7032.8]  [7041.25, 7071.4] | -2.0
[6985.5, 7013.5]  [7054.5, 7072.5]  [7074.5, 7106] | 1.5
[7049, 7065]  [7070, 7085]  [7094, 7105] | -0.8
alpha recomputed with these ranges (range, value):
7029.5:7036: 9.01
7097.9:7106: 8.3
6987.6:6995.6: 8.38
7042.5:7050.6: 7.98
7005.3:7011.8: 9.07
